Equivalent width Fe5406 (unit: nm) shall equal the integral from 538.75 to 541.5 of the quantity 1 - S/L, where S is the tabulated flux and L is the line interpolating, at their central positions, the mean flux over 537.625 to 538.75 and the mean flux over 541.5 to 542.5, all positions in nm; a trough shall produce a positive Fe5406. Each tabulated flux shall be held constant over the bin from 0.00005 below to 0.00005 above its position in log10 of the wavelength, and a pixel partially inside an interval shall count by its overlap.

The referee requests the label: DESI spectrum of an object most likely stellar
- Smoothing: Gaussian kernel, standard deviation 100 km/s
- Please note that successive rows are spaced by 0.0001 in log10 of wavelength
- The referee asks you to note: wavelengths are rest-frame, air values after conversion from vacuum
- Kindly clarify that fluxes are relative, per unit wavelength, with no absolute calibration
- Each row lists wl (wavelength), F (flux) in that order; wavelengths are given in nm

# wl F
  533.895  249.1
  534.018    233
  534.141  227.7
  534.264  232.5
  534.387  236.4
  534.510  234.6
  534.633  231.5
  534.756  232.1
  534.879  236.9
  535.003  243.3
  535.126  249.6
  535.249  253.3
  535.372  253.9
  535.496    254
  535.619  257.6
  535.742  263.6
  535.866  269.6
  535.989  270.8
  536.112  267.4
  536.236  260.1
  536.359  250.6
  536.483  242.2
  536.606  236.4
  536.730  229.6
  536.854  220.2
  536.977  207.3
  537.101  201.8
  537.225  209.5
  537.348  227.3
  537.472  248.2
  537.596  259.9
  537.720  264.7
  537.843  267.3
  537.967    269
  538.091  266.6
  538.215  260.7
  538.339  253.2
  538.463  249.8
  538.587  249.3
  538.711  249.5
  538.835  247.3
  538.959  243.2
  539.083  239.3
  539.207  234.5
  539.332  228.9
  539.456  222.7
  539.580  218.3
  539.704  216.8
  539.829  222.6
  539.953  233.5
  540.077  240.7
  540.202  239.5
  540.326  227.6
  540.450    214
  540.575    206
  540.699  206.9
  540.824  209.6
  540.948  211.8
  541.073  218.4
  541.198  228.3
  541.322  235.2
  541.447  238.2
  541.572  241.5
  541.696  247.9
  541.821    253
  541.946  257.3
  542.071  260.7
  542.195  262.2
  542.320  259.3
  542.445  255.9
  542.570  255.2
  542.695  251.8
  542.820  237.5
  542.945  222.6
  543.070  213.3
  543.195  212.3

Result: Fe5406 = 0.32 nm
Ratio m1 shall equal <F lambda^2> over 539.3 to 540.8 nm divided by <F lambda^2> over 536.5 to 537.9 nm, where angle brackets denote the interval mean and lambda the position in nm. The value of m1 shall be 0.96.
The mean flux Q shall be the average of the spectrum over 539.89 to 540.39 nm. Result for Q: 236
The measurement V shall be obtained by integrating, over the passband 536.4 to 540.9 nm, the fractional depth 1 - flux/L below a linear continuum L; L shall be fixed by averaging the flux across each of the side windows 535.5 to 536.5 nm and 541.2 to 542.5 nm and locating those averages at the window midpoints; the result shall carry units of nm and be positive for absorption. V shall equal 0.37 nm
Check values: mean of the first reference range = 261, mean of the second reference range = 250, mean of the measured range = 235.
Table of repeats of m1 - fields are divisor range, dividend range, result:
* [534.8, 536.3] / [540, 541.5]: 0.89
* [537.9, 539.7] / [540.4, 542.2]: 0.96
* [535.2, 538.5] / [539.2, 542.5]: 0.95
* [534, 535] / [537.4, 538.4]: 1.13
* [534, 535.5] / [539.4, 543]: 1.00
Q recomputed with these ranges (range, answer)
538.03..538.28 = 263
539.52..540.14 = 226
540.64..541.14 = 212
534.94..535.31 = 248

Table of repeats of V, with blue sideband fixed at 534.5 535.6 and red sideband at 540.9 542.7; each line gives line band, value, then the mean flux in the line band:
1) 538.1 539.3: -0.02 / 248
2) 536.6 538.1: 0.04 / 238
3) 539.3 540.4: 0.08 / 228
